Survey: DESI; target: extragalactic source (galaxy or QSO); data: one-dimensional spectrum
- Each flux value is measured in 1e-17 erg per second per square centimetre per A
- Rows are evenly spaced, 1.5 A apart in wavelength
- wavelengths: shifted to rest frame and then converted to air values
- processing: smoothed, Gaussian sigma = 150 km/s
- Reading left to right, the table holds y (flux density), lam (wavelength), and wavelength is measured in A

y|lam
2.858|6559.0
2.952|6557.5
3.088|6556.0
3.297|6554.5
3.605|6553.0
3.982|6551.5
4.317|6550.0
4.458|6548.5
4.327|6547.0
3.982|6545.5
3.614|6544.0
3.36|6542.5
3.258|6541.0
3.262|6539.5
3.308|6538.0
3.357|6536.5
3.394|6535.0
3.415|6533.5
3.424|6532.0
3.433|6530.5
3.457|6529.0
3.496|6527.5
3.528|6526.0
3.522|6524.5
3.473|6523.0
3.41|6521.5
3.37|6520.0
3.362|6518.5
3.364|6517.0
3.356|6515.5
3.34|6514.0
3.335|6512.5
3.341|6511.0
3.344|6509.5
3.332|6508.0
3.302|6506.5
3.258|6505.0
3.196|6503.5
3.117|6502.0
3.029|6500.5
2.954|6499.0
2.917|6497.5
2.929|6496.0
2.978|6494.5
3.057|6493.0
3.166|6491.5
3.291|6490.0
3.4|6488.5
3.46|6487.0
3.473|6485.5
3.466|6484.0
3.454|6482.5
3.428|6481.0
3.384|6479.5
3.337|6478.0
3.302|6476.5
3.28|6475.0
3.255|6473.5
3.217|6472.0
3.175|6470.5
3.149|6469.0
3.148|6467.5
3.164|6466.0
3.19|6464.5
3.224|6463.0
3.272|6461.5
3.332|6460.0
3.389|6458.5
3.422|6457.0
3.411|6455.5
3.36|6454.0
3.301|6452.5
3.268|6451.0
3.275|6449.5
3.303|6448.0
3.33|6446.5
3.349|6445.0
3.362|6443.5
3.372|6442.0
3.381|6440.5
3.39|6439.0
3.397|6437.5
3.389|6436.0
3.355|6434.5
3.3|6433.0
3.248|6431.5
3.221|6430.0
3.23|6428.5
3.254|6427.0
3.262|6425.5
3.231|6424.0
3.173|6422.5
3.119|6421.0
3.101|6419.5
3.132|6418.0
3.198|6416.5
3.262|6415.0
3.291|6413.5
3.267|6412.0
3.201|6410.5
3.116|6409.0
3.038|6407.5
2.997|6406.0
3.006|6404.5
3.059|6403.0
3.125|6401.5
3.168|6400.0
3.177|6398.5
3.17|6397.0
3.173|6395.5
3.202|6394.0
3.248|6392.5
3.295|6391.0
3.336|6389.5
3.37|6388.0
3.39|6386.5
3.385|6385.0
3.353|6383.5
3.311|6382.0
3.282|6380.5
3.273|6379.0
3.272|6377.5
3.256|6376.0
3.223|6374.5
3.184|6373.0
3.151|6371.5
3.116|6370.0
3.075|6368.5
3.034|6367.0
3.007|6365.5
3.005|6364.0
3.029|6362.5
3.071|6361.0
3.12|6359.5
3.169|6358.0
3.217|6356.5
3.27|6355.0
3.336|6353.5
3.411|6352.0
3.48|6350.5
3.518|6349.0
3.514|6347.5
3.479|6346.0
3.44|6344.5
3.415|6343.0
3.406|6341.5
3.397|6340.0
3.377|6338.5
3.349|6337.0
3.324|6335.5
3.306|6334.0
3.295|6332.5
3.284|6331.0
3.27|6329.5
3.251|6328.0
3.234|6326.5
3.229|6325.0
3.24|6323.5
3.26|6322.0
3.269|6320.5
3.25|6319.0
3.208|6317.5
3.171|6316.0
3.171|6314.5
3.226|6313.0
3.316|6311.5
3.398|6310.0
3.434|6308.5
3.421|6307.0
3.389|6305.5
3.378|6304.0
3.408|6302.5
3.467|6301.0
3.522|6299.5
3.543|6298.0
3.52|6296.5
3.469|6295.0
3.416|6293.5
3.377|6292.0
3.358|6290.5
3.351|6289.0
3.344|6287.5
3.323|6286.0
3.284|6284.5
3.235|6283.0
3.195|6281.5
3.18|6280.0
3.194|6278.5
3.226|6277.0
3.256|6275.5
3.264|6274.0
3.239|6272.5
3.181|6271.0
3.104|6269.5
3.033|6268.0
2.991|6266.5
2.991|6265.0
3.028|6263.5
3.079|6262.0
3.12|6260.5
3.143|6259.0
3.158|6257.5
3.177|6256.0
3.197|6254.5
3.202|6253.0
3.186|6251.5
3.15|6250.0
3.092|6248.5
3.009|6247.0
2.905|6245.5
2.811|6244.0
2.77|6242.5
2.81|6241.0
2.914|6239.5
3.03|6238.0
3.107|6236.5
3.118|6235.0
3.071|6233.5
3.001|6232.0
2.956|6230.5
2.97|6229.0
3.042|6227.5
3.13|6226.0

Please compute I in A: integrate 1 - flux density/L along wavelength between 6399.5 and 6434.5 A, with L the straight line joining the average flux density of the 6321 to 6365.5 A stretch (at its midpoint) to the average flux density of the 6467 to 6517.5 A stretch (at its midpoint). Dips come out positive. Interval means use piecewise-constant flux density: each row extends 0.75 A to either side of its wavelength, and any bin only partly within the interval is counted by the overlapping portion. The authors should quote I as 1.0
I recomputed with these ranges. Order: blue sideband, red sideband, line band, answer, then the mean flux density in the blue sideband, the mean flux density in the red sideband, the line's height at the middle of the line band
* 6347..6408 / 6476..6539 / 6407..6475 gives 0.0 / 3.21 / 3.32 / 3.26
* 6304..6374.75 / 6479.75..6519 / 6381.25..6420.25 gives 0.7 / 3.27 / 3.26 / 3.27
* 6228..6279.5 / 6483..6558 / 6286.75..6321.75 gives -2.6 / 3.07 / 3.4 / 3.14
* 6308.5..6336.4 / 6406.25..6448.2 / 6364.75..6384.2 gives 0.4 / 3.27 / 3.26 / 3.26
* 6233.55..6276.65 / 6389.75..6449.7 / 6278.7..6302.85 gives -2.0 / 3.08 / 3.23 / 3.11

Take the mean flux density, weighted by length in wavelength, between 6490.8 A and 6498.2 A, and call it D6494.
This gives 3.01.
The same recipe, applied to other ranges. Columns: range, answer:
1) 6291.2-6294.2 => 3.4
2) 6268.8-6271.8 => 3.14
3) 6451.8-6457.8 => 3.37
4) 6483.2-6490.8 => 3.42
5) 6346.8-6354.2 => 3.45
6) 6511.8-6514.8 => 3.34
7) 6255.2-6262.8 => 3.14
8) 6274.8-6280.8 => 3.21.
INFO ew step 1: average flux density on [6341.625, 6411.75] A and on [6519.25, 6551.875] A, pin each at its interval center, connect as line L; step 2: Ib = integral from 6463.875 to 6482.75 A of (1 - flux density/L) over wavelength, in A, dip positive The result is 1.0 A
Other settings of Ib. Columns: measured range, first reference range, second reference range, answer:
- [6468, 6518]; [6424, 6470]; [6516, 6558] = 2.4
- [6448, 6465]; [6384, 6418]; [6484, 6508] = -0.7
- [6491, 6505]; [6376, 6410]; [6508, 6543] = 1.3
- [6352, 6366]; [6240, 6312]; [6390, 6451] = 0.3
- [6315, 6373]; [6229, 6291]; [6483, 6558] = -1.0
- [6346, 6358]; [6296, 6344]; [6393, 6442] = -0.3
